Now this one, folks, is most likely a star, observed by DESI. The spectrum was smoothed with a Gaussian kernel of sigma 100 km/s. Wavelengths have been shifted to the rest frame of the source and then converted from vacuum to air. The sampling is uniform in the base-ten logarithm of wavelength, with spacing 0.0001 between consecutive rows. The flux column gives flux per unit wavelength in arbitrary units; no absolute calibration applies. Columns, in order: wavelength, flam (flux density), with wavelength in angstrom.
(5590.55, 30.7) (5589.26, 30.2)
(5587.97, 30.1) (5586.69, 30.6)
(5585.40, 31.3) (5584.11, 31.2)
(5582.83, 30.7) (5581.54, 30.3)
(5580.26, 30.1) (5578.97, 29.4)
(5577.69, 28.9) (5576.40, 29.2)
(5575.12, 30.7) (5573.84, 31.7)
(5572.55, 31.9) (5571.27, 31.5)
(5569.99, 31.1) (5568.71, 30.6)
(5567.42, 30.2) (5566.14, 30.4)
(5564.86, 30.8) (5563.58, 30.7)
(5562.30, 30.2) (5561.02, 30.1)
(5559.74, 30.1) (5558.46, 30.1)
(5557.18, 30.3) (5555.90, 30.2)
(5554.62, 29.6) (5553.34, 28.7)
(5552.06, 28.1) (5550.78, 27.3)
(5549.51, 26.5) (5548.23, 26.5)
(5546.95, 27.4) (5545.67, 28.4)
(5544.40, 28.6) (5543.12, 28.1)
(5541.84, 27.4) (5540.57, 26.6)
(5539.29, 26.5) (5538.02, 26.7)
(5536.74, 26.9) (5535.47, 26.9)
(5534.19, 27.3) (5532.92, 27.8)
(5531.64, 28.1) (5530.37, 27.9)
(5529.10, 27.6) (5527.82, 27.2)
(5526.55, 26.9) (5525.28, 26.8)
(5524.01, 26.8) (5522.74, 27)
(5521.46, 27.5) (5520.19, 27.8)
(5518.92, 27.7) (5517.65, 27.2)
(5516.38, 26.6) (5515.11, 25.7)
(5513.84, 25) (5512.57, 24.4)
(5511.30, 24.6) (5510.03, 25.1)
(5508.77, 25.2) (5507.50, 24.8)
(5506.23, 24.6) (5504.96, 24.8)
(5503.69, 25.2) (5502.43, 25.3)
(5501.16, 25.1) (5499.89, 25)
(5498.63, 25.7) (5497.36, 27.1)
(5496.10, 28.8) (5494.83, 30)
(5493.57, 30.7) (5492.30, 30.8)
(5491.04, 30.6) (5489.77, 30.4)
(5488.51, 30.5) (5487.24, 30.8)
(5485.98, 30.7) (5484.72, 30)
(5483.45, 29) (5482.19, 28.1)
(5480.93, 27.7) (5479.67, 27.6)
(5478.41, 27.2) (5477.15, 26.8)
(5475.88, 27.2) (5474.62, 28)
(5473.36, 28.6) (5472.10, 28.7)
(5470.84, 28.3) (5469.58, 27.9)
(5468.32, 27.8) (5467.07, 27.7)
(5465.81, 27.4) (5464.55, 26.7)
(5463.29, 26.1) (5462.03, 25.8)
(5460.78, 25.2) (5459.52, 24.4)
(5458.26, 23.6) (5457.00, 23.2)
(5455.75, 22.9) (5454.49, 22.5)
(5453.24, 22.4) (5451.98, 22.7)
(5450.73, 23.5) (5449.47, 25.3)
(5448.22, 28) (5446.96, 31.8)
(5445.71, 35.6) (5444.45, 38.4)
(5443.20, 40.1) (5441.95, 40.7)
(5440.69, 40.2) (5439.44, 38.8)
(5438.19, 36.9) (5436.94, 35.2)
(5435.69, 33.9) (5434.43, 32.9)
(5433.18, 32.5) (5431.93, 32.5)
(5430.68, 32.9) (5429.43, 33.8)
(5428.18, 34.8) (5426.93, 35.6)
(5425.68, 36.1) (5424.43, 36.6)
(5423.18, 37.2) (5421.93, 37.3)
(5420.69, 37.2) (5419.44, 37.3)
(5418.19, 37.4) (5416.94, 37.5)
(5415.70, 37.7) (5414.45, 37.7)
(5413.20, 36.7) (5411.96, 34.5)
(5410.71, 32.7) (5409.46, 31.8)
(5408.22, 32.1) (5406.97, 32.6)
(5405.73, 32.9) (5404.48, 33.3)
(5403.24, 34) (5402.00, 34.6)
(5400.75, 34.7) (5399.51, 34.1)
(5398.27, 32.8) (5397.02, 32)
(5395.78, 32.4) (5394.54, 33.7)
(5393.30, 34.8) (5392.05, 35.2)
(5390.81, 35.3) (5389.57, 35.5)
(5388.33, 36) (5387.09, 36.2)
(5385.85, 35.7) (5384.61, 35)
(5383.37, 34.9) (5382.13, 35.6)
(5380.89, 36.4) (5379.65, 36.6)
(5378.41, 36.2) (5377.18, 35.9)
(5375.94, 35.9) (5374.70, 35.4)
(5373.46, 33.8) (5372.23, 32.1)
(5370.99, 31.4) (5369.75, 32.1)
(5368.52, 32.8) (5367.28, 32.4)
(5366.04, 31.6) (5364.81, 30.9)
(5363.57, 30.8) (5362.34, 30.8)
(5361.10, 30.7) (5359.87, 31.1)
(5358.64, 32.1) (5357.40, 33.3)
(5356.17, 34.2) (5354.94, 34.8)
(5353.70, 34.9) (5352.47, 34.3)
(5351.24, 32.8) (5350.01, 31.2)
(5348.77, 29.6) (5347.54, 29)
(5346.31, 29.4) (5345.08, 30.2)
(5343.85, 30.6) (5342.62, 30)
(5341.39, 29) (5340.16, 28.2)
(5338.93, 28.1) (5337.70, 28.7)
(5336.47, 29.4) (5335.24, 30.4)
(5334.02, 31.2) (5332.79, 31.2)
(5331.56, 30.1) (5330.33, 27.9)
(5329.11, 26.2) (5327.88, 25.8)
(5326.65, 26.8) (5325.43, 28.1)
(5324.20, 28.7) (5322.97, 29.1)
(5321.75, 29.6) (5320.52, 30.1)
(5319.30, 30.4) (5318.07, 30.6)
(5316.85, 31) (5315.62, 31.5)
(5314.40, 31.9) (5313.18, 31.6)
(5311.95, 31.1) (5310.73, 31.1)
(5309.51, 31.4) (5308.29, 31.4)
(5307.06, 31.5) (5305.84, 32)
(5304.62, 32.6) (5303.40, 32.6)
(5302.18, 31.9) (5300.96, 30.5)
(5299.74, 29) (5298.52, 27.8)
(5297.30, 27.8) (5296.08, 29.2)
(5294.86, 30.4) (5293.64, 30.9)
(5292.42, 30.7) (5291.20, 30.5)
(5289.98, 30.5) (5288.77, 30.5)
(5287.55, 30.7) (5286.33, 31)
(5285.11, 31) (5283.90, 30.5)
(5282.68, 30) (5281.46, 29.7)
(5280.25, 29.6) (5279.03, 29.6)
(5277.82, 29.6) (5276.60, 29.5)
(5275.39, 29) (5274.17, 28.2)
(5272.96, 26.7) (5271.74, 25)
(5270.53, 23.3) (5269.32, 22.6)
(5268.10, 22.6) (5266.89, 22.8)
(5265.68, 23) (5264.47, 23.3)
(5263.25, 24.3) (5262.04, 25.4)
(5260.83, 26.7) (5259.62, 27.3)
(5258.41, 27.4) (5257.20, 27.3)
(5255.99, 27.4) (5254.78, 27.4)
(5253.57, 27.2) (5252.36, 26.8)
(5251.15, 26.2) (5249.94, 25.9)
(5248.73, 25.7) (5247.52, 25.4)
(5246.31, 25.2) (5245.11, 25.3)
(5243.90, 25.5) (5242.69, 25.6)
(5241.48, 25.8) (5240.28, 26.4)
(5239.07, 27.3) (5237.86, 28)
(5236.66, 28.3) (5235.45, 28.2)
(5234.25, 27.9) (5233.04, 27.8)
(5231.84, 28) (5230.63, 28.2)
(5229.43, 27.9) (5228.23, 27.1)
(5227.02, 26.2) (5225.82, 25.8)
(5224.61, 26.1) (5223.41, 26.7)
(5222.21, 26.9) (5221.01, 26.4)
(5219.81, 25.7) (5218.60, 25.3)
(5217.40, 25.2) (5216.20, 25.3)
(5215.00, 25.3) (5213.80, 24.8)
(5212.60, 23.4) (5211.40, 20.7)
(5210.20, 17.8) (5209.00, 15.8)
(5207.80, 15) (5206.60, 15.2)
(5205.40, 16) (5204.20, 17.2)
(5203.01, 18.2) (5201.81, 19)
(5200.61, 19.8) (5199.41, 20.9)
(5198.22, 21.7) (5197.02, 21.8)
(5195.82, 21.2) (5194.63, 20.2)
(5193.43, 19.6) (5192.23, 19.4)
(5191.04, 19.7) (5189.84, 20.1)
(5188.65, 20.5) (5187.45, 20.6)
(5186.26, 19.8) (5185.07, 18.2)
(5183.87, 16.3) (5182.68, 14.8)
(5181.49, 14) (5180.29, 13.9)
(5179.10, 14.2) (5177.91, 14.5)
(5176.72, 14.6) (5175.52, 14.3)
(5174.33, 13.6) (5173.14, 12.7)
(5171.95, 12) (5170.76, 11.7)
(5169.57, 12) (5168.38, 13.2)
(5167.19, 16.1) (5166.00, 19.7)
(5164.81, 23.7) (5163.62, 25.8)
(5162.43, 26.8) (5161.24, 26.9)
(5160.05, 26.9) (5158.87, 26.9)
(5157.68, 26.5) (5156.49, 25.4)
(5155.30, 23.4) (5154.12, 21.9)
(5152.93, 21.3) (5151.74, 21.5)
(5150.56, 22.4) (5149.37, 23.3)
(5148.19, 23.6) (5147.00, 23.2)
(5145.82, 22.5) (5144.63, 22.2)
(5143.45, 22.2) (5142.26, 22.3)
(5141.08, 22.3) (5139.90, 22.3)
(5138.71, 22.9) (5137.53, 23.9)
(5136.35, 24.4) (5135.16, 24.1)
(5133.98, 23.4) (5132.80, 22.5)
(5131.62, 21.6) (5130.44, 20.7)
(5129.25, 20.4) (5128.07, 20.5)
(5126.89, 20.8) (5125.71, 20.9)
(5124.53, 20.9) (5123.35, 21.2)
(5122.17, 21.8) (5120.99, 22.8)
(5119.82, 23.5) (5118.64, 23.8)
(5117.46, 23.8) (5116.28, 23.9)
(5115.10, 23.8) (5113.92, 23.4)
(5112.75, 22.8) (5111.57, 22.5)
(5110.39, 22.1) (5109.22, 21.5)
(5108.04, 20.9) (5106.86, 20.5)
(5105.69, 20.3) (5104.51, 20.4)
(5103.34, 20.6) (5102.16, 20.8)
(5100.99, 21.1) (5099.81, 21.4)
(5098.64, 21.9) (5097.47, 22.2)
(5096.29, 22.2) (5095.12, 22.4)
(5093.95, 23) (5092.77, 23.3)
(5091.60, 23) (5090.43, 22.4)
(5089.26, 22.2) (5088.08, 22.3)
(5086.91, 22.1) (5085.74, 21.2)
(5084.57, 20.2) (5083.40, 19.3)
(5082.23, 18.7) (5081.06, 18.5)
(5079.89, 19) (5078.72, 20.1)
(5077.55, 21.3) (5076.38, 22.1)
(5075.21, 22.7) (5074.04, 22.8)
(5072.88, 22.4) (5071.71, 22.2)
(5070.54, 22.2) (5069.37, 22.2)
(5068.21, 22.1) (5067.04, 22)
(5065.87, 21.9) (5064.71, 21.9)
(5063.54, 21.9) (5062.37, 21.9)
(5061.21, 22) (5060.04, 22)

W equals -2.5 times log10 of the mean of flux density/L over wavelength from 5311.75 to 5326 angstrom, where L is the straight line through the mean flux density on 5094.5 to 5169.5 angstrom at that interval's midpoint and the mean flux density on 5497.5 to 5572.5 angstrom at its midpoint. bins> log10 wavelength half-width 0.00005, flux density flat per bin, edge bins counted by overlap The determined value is -0.22 mag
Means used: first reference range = 22.3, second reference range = 27.6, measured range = 30.3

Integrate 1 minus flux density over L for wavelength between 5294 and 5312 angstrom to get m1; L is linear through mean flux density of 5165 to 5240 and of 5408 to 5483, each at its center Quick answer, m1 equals -4.0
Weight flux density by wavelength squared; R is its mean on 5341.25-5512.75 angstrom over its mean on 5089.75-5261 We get 1.55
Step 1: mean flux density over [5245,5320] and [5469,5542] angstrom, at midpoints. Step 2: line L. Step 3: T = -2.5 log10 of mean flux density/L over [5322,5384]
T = -0.12 mag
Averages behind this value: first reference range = 28.6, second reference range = 27.4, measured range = 31.5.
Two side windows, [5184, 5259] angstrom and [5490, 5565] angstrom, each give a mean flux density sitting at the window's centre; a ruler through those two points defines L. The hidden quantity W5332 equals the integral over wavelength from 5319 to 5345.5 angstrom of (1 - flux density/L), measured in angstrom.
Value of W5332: -4.23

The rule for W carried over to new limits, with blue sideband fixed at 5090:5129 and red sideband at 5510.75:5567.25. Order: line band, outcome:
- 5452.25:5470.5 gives 0.06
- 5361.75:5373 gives -0.24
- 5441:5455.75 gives -0.13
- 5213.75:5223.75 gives -0.10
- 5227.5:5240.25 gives -0.17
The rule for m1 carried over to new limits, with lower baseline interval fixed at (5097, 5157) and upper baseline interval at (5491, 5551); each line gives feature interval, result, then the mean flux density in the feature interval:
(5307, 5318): -3.1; 31.3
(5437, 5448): -4.8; 37.3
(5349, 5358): -3.1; 33.5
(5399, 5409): -3.1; 33.5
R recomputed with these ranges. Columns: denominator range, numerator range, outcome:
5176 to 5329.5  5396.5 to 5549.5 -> 1.25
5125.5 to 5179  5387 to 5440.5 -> 1.85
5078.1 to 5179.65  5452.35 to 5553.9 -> 1.47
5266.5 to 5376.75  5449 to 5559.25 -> 0.96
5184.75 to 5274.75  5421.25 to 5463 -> 1.43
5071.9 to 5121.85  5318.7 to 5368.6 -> 1.53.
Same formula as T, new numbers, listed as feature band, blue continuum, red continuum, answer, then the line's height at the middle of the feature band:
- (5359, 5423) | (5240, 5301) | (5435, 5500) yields -0.202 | 28.5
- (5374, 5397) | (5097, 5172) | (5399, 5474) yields -0.165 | 30.3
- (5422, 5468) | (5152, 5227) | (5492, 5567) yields -0.206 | 25.7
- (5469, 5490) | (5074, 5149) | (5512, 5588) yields -0.042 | 27.6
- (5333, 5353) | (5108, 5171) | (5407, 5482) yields -0.067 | 28.3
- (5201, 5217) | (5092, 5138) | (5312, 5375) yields 0.293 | 25.6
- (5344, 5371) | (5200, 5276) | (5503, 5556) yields -0.236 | 25.6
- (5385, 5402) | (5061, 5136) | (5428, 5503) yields -0.232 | 27.9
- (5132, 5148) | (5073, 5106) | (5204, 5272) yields -0.018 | 22.6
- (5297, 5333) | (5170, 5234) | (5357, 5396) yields -0.037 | 29.1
